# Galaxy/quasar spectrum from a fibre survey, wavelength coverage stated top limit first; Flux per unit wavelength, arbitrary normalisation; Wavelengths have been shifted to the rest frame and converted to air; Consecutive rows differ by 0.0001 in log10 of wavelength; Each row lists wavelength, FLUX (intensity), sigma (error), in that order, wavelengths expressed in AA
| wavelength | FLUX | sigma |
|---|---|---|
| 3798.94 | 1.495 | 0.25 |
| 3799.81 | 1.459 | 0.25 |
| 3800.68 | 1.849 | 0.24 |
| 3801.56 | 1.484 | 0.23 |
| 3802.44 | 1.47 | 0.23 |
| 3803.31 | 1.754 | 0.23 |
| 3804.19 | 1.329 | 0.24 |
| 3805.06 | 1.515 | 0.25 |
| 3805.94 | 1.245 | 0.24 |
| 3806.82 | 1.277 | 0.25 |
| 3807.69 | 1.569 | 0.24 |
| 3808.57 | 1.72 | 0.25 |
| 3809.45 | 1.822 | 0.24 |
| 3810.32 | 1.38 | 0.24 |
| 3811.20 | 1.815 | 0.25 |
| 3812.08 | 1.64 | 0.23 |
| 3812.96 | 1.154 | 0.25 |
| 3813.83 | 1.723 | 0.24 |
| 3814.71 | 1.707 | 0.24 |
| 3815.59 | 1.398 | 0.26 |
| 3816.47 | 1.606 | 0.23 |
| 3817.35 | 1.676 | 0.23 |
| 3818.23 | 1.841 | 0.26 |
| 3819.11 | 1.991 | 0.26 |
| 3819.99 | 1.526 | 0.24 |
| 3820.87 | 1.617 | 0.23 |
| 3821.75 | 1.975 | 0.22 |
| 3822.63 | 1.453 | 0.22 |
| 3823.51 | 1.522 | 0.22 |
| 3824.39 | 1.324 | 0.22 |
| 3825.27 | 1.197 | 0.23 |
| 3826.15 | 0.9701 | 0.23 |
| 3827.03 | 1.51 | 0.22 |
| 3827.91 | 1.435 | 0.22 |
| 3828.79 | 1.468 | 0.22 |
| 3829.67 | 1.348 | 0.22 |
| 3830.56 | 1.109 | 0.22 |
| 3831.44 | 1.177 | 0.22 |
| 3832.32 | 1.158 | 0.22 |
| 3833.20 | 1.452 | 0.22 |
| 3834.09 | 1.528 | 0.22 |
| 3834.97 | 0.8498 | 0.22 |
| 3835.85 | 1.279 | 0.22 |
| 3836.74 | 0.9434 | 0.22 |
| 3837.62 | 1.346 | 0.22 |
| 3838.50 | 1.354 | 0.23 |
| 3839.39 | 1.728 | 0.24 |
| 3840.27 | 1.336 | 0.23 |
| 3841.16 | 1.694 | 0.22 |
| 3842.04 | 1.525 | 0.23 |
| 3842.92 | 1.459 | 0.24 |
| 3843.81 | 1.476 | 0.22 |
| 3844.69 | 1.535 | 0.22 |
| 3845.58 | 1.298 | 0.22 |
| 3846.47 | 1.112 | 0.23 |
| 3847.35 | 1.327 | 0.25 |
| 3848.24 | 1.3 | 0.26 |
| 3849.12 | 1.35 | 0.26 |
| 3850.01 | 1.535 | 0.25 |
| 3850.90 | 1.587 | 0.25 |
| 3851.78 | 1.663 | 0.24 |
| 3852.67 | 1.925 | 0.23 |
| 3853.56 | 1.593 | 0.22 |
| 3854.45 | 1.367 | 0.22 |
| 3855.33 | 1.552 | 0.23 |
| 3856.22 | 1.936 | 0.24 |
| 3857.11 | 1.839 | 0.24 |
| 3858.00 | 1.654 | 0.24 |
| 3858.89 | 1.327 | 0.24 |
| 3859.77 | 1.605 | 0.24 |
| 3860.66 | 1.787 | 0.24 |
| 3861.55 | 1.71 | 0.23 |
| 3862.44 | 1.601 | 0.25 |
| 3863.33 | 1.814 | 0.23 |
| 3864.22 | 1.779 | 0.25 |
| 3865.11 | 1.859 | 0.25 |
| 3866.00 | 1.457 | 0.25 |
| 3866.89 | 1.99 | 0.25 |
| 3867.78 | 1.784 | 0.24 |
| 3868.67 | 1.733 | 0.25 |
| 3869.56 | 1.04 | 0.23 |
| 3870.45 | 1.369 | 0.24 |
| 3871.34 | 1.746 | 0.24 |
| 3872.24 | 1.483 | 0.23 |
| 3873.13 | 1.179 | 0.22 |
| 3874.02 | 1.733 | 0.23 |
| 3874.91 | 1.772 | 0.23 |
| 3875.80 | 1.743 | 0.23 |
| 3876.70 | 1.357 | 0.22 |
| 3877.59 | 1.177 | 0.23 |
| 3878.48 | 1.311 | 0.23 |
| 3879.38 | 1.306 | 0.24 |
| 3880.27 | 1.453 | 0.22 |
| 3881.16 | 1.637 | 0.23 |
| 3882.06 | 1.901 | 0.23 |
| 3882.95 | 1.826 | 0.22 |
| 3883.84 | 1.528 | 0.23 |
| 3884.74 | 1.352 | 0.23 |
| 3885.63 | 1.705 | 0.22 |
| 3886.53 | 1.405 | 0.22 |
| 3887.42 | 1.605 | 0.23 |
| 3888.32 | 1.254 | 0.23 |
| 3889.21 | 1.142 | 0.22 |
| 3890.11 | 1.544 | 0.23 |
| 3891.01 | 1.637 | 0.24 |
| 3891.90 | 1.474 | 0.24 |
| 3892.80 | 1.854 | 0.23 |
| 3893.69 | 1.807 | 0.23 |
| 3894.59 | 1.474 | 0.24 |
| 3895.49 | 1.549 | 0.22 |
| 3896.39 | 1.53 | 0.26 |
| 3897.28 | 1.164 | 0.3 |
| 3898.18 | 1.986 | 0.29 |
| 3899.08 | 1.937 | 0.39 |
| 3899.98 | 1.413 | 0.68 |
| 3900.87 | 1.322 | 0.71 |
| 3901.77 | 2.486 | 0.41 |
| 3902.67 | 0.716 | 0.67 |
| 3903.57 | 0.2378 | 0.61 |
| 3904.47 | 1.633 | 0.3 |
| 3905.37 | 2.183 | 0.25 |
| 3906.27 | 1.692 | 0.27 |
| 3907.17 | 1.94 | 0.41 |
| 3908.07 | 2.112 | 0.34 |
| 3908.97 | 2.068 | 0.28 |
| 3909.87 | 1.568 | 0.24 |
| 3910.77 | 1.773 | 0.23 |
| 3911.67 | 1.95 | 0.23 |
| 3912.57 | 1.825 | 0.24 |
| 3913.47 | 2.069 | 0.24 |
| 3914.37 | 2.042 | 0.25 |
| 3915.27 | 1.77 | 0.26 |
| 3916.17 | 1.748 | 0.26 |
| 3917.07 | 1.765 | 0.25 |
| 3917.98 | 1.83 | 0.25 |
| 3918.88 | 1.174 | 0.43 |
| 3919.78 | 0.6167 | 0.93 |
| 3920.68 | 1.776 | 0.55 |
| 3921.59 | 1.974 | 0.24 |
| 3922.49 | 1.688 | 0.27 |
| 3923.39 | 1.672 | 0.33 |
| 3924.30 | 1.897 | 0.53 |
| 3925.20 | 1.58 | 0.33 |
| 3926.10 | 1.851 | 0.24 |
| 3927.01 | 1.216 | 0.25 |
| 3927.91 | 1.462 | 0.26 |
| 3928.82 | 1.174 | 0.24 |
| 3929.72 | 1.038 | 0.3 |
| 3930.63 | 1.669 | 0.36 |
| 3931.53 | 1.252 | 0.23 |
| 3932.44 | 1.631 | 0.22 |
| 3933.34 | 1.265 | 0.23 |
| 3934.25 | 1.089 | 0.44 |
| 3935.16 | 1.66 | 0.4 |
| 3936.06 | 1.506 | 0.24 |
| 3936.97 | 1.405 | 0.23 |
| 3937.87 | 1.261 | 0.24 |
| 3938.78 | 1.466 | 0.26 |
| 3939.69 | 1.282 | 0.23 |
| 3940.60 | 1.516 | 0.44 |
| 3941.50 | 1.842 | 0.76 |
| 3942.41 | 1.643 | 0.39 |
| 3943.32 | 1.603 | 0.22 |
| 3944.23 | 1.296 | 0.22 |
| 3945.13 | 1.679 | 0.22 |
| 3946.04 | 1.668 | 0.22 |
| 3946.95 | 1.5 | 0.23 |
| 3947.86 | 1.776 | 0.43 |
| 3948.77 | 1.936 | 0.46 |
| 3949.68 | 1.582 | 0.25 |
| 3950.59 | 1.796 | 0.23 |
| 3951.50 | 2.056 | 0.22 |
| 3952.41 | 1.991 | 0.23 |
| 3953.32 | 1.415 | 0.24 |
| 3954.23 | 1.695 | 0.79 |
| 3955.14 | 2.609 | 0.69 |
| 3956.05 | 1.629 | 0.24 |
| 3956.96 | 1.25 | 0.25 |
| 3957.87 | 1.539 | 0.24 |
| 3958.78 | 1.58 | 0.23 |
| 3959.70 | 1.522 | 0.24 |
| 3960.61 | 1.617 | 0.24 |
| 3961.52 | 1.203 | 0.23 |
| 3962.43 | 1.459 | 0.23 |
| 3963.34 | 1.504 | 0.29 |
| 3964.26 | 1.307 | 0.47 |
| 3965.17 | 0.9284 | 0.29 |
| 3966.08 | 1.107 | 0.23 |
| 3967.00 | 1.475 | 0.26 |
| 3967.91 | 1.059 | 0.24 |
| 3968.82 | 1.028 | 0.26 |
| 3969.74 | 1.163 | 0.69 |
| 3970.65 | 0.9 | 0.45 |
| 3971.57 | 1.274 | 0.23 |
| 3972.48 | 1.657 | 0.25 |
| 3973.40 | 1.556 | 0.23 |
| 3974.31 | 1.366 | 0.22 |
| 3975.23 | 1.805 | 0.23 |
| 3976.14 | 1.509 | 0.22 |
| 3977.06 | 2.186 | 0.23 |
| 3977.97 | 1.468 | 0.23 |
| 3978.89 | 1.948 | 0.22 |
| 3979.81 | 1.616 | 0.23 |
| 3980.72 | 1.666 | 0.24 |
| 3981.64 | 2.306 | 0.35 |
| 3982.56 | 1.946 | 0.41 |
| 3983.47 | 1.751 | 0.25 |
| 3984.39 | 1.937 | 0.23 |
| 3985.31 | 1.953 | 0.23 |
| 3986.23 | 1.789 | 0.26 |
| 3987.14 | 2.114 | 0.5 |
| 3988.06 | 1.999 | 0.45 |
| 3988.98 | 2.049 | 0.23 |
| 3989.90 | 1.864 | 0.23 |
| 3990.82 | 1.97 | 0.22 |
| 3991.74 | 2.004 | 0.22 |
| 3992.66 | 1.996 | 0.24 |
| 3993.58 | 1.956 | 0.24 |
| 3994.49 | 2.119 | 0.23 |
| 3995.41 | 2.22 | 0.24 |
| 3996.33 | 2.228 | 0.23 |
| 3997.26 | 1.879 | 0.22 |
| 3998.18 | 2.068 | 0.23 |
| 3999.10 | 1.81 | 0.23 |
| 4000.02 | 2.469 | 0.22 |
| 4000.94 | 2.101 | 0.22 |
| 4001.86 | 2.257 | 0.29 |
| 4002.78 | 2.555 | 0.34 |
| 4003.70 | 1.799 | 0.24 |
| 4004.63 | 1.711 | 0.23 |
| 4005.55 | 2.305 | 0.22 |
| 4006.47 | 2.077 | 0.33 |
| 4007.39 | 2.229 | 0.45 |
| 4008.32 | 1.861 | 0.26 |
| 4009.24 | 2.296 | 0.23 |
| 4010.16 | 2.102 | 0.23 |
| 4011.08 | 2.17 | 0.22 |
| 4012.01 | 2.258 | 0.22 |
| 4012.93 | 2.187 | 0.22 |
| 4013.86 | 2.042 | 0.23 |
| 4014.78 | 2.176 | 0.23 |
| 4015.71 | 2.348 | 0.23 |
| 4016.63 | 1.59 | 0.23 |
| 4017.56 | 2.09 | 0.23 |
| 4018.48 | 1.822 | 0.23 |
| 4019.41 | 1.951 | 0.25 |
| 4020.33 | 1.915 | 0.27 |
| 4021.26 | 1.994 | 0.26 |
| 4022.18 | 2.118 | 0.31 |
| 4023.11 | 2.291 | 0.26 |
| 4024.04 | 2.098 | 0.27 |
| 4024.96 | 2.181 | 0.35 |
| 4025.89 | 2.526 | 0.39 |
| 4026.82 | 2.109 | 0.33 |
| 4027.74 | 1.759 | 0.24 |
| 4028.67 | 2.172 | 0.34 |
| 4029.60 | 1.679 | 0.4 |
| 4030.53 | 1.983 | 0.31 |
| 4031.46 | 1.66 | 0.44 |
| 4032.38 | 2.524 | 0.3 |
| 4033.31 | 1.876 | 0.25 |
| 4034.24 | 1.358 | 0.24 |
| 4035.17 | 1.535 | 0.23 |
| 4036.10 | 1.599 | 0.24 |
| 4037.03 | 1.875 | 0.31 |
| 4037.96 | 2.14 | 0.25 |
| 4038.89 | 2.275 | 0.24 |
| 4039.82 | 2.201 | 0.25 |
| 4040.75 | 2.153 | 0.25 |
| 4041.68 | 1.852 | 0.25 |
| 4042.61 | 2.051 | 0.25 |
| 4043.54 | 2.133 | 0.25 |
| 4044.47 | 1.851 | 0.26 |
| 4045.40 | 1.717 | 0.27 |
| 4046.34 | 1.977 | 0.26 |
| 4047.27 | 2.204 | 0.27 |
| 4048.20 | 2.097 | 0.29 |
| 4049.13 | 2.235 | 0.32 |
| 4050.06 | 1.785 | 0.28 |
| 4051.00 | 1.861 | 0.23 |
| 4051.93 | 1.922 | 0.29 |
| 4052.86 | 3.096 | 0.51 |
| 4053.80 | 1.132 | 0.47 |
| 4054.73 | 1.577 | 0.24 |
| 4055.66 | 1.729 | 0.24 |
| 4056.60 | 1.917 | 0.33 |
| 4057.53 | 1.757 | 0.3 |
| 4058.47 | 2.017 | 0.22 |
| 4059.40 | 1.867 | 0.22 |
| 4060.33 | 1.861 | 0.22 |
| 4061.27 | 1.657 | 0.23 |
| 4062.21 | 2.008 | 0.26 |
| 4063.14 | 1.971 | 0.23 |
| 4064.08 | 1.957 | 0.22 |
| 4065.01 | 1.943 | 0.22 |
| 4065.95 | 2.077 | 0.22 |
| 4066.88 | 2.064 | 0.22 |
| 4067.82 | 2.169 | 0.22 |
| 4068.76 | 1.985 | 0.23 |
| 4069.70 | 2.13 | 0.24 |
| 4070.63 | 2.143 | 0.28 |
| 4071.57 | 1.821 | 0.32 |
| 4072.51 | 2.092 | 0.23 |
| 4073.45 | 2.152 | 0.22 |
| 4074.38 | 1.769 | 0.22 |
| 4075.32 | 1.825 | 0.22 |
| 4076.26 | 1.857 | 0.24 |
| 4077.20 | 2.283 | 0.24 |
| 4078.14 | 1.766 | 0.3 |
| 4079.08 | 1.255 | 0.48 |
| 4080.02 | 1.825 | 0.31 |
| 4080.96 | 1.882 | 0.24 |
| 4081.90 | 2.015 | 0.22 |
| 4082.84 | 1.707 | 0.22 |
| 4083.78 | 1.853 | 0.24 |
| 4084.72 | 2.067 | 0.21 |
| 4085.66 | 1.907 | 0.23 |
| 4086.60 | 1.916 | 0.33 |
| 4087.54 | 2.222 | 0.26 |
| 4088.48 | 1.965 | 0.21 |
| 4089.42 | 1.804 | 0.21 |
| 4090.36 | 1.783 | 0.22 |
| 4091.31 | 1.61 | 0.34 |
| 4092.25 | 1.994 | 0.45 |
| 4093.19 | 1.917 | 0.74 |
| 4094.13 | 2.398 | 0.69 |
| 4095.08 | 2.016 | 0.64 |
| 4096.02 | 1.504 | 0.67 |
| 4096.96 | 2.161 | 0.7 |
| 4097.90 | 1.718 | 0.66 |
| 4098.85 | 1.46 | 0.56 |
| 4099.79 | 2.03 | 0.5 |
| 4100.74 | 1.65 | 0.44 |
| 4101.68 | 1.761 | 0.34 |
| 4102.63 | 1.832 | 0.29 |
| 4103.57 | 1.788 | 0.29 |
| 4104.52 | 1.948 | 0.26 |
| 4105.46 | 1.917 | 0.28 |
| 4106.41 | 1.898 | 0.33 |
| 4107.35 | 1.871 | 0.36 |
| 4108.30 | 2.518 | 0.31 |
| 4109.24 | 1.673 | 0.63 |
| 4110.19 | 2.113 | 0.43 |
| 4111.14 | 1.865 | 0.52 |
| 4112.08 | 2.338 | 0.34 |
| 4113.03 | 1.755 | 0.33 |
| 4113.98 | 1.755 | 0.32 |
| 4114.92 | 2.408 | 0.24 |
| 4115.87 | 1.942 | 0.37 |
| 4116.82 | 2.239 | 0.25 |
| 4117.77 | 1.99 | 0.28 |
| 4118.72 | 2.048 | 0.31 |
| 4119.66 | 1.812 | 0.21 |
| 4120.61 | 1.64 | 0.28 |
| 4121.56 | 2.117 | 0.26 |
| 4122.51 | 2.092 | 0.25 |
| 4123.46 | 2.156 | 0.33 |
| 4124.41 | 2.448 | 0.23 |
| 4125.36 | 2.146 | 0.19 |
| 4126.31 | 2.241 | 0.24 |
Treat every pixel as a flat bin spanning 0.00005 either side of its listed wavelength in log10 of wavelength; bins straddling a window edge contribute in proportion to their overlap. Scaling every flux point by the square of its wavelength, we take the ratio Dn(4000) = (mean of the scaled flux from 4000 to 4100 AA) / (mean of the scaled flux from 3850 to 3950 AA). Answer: 1.34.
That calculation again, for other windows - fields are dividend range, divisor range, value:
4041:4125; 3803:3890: 1.45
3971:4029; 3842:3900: 1.36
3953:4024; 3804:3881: 1.31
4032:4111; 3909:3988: 1.28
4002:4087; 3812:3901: 1.44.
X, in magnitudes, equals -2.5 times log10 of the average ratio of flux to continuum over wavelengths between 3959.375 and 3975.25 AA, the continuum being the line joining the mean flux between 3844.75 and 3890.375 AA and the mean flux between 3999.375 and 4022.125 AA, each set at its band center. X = 0.42 mag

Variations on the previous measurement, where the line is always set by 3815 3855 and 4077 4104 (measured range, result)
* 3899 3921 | -0.064 mag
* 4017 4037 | -0.119 mag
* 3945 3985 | 0.043 mag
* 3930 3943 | 0.107 mag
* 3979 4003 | -0.187 mag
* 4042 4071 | -0.091 mag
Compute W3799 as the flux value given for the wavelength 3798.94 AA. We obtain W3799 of 1.495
